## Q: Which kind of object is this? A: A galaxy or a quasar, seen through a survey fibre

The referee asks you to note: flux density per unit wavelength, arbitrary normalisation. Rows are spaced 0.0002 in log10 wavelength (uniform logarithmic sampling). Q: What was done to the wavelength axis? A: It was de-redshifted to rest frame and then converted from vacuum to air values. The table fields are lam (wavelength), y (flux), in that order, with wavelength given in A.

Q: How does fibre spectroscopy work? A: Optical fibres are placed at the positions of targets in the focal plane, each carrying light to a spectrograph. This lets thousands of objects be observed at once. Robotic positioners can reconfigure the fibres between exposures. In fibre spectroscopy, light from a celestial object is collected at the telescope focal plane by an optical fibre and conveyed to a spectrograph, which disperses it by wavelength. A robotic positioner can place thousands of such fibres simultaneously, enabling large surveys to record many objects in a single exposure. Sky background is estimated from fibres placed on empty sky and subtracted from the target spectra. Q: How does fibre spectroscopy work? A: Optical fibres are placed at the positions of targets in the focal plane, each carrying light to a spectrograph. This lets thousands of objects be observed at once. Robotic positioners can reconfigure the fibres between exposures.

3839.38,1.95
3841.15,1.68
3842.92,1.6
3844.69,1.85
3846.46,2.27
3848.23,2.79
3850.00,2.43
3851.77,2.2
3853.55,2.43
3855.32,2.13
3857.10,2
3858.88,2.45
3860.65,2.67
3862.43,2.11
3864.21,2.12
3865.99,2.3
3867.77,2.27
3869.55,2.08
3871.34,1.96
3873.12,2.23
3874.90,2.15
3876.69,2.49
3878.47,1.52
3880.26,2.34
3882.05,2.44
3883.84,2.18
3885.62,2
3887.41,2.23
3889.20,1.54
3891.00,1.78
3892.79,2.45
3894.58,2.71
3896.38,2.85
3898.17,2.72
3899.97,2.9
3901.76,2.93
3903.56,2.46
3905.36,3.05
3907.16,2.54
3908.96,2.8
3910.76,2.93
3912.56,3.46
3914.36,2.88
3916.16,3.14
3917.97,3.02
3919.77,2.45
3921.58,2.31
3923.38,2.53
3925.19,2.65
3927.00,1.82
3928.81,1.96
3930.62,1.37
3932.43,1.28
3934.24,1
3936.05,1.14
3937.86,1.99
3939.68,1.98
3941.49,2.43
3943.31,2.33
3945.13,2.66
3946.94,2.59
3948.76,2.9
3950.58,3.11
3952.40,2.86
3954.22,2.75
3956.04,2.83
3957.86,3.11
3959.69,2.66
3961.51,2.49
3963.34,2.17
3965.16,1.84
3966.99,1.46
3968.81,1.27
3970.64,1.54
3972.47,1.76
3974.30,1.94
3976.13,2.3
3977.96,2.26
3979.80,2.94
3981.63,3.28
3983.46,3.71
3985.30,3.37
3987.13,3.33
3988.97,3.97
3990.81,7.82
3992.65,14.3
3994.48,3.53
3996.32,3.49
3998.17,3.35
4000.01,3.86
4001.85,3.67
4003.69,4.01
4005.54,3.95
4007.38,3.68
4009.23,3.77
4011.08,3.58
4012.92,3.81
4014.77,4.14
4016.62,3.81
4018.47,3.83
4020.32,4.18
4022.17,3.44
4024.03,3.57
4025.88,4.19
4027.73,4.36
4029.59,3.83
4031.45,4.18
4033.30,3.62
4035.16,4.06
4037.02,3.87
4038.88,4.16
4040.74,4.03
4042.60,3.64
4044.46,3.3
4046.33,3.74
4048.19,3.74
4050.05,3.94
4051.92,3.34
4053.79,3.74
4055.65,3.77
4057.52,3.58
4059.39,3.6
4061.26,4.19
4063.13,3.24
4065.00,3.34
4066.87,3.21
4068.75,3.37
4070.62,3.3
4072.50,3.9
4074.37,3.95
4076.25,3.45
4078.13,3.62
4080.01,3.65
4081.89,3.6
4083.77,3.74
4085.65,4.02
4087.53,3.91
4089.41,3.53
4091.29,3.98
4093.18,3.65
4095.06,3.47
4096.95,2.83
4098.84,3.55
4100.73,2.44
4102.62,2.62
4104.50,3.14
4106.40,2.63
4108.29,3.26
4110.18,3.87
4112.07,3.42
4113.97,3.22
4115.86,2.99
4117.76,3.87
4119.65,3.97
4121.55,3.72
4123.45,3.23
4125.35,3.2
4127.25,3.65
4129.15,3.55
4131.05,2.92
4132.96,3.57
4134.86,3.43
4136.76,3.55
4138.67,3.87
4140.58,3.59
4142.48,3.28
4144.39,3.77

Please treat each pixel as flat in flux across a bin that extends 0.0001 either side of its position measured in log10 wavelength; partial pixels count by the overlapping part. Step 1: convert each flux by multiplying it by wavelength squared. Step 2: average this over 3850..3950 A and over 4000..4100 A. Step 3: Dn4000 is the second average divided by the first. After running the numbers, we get 1.73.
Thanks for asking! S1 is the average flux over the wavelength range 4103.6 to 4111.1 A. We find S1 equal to 3.22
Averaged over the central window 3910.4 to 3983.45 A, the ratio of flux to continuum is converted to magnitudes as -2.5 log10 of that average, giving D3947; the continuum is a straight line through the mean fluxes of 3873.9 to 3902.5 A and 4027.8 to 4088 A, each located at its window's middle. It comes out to 0.19 mag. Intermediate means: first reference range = 2.32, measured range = 2.35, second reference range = 3.71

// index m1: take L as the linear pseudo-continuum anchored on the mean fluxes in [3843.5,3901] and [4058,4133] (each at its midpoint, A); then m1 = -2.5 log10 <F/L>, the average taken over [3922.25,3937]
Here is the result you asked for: 0.43 mag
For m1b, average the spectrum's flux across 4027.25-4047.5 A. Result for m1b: 3.88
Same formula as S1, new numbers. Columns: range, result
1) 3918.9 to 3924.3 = 2.43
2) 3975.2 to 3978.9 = 2.28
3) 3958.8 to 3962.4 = 2.58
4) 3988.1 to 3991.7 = 5.9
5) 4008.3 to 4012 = 3.67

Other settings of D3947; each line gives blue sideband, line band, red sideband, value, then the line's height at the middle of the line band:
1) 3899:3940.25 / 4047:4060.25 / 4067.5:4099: -0.09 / 3.39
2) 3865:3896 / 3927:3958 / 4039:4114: 0.18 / 2.6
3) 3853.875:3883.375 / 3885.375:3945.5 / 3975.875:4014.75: 0.23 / 2.95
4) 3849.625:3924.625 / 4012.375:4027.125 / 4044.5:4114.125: -0.22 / 3.17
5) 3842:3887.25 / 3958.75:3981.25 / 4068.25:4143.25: 0.30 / 2.75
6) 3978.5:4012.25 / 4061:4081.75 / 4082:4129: 0.05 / 3.72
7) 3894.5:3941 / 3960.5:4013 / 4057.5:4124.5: -0.23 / 2.83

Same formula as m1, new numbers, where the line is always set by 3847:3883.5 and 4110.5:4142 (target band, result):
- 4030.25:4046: -0.25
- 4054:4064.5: -0.16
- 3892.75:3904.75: -0.14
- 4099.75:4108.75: 0.21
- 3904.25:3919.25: -0.19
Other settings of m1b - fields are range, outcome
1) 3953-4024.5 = 3.51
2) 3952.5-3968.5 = 2.39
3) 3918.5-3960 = 2.29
